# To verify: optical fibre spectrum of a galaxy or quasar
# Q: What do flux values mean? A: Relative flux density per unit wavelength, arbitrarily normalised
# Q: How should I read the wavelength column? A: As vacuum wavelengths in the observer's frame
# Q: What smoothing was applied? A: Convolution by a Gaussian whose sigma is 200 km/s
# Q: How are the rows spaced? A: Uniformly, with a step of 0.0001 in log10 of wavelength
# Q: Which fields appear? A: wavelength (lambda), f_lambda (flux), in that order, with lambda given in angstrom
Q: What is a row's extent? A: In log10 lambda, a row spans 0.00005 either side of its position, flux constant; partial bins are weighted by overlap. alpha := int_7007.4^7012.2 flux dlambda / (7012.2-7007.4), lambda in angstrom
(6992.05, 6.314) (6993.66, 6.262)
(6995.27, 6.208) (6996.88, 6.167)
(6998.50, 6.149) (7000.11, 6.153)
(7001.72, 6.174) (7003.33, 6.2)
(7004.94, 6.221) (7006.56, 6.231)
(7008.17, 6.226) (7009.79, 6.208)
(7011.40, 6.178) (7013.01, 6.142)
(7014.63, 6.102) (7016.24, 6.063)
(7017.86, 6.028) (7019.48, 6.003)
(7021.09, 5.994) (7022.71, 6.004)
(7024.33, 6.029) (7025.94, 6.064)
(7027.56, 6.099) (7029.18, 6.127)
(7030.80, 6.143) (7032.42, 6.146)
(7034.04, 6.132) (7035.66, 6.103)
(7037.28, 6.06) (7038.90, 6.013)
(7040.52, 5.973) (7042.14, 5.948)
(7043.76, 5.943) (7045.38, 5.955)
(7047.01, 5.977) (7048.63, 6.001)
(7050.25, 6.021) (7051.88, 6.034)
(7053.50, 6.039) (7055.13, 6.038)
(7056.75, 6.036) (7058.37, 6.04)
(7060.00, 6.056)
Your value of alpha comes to 6.2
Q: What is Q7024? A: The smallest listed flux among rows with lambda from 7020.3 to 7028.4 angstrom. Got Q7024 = 5.994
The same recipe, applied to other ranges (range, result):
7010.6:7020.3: 6.003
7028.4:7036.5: 6.103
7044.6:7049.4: 5.955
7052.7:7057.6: 6.036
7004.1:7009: 6.221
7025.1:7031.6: 6.064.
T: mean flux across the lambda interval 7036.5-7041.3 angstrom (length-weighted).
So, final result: 6.02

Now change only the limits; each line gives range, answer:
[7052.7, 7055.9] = 6.03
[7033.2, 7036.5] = 6.12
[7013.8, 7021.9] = 6.04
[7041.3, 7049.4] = 5.96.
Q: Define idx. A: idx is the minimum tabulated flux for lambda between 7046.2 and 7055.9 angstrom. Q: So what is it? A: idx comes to 5.977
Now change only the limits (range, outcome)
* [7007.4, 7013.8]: 6.142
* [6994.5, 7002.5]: 6.149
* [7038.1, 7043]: 5.948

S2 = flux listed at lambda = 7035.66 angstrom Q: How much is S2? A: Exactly 6.103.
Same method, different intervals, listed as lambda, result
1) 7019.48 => 6.003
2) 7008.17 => 6.226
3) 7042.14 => 5.948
